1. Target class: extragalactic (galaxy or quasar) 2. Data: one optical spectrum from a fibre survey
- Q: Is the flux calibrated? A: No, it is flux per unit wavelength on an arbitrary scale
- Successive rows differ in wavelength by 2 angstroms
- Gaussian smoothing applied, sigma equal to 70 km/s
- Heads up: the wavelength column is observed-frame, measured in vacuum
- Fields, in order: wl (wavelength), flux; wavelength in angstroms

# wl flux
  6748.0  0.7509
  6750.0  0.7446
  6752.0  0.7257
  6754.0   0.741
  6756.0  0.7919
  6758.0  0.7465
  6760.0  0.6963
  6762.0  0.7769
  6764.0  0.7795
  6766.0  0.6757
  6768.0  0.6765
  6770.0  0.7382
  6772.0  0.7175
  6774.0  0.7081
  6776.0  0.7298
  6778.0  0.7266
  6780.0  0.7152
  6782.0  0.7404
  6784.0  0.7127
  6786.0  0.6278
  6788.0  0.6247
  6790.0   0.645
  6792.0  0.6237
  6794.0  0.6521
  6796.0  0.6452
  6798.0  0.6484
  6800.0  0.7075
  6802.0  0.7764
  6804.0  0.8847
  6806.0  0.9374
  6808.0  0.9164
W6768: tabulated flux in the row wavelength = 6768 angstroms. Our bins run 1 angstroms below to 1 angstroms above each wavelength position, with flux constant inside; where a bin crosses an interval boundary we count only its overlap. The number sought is 0.6765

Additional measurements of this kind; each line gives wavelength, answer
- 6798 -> 0.6484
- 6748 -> 0.7509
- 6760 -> 0.6963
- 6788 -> 0.6247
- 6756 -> 0.7919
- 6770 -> 0.7382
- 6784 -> 0.7127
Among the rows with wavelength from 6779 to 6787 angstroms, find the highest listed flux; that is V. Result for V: 0.7404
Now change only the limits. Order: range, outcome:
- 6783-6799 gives 0.7127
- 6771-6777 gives 0.7298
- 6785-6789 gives 0.6278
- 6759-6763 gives 0.7769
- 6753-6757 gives 0.7919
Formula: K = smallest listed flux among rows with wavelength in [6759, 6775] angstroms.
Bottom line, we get 0.6757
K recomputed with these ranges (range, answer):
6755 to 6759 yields 0.7465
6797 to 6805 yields 0.6484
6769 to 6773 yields 0.7175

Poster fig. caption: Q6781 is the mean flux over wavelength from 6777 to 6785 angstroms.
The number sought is 0.724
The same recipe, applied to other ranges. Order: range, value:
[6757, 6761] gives 0.721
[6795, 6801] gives 0.667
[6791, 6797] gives 0.64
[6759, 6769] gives 0.721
